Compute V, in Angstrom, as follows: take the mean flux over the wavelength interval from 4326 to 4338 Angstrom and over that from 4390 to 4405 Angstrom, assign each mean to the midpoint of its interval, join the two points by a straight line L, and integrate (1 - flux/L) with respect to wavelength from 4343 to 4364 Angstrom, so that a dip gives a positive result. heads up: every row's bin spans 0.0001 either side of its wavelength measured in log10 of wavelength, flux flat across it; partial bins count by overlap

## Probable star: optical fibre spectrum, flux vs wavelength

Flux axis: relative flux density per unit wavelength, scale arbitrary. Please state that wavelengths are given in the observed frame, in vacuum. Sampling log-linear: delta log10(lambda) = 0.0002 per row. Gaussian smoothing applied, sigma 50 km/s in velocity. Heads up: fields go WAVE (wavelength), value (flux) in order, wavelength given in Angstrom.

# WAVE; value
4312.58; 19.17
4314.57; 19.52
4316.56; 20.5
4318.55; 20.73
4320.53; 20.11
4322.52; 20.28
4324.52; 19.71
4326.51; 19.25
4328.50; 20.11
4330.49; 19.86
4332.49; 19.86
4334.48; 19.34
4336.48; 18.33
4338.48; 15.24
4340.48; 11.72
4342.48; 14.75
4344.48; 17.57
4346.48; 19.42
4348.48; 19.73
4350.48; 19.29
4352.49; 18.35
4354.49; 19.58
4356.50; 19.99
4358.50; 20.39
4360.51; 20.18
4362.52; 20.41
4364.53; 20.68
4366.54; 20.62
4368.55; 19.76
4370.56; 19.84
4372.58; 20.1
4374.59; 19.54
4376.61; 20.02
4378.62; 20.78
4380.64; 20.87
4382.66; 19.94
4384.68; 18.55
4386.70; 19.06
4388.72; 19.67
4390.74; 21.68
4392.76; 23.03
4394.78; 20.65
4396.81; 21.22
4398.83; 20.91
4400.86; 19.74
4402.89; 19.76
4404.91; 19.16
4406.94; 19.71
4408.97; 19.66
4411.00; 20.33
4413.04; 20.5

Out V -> 0.4 Angstrom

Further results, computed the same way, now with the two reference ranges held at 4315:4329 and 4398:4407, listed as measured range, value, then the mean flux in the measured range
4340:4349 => 1.5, 16.8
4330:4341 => 1.4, 17.5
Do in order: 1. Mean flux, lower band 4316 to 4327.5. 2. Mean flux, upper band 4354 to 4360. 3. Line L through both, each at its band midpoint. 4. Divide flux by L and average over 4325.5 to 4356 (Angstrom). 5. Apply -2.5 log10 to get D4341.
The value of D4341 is 0.106 mag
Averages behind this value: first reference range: 20.1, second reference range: 20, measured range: 18.2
